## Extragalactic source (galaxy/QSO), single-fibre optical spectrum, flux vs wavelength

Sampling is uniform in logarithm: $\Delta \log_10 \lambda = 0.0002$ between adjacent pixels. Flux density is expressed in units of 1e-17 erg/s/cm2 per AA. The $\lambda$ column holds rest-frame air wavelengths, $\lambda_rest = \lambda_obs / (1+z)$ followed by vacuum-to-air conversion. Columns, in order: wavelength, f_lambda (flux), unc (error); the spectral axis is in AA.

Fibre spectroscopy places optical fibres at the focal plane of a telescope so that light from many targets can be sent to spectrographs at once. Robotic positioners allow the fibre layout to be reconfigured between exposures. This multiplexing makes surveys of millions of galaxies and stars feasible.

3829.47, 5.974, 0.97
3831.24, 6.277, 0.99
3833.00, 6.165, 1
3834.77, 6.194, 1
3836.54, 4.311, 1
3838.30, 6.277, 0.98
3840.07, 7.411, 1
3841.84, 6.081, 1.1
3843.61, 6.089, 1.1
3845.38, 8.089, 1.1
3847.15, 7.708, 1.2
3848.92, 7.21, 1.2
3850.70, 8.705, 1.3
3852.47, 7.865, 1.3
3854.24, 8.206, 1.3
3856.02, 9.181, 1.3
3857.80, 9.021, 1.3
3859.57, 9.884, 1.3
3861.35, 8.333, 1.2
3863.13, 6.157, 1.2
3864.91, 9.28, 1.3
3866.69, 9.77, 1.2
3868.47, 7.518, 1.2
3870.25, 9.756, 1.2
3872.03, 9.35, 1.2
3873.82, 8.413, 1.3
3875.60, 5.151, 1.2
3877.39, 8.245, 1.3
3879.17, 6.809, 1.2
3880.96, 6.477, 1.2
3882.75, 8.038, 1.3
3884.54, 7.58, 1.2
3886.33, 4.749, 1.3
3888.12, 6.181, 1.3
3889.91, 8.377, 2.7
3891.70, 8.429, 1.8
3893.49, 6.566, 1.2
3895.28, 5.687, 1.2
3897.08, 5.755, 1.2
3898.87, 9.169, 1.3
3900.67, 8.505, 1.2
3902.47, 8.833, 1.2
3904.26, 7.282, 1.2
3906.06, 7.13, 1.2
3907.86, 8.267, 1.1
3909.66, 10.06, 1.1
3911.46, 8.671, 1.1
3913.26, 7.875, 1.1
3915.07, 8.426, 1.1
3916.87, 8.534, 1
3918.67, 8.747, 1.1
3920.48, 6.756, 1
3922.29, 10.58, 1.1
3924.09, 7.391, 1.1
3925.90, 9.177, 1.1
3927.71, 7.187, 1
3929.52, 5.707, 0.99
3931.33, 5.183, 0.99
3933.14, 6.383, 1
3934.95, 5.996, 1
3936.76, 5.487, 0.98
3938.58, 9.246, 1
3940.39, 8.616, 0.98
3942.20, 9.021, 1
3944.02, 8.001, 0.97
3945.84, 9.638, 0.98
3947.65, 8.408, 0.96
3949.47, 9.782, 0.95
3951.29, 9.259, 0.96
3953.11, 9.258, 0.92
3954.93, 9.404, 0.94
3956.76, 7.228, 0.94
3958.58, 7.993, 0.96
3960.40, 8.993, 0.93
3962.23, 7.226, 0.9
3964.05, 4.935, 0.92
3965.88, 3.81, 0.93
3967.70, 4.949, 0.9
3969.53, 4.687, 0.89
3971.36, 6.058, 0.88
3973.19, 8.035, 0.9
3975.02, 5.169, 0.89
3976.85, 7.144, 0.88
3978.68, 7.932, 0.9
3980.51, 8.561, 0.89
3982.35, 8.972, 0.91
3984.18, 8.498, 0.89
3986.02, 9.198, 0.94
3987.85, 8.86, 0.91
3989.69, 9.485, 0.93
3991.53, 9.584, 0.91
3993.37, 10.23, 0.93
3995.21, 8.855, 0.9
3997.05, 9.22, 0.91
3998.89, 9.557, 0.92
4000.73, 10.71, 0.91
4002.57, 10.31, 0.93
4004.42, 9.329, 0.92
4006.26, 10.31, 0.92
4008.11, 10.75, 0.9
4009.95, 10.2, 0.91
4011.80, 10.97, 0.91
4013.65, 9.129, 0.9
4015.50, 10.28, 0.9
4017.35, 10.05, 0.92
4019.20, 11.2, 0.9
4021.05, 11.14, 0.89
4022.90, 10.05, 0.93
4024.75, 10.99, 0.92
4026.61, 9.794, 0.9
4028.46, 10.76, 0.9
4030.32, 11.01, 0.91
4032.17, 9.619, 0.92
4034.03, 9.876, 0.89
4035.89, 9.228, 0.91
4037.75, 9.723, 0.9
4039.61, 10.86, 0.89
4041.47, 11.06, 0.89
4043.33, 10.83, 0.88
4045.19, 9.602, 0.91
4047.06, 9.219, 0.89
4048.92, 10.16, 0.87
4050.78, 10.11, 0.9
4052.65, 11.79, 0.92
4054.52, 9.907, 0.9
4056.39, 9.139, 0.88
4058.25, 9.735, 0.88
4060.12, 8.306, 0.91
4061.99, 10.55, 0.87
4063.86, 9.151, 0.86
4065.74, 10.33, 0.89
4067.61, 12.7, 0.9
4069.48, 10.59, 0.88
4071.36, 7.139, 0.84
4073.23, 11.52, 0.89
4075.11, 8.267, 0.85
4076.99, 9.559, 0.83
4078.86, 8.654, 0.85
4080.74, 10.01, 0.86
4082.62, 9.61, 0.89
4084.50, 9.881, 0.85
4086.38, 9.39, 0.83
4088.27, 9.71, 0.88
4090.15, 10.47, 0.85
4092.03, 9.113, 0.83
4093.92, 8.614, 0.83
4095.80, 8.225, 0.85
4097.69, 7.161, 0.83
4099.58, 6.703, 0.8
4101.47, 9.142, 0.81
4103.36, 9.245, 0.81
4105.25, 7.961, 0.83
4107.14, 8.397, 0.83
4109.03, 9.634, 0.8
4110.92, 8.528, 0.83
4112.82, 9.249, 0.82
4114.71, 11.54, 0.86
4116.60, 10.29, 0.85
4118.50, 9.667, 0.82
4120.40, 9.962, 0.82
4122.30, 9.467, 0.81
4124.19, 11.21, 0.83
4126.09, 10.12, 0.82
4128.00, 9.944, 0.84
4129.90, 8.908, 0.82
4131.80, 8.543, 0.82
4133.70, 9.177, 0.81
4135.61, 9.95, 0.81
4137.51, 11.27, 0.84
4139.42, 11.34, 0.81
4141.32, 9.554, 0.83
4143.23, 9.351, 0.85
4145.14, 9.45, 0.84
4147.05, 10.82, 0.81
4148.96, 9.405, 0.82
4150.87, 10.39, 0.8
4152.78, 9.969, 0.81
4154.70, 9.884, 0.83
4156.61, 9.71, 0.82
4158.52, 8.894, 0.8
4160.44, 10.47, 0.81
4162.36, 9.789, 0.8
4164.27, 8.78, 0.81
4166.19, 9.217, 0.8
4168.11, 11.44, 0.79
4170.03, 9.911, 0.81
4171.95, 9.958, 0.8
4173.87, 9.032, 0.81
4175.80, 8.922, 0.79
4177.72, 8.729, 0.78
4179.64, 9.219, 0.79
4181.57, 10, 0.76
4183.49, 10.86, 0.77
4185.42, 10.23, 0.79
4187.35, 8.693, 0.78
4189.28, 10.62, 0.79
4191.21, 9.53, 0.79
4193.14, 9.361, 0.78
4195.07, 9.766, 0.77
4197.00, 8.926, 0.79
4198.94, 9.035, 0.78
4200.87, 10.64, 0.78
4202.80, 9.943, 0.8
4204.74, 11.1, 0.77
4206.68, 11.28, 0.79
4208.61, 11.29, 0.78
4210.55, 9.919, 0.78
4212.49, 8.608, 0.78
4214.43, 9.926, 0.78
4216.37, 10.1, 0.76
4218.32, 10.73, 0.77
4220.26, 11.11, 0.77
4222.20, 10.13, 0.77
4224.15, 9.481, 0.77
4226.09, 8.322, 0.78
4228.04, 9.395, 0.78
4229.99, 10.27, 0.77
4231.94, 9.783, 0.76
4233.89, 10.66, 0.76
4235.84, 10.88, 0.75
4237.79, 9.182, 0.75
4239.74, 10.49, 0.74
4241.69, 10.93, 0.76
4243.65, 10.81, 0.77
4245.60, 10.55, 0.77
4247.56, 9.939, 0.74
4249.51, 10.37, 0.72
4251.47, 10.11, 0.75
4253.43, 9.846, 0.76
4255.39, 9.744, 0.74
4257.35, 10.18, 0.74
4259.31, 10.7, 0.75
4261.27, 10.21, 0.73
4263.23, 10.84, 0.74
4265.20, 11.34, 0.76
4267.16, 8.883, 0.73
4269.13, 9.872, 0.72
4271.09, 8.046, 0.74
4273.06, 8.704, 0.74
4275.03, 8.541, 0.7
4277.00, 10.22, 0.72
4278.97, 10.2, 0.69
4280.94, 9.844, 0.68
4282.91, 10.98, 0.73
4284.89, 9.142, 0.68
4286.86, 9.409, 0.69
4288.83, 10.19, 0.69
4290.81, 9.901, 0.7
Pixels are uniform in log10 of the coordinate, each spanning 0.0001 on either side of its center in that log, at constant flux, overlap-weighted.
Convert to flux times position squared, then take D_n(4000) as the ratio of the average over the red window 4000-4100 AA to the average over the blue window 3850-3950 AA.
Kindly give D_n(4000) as 1.35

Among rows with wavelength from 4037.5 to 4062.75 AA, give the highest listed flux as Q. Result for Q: 11.79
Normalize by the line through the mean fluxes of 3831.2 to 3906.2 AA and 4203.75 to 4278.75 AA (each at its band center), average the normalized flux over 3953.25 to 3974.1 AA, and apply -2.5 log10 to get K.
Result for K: 0.204 mag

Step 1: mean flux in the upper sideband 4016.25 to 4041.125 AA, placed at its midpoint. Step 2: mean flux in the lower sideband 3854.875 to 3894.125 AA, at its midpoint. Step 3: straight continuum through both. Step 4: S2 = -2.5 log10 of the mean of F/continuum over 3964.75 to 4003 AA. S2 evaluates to 0.20 mag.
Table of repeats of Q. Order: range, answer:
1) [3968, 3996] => 10.23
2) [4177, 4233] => 11.29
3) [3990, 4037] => 11.2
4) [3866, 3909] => 9.77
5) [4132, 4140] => 11.34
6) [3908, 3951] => 10.58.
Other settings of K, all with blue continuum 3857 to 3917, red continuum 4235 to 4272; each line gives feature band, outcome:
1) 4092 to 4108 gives 0.12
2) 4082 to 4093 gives -0.07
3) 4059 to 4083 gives -0.08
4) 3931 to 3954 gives 0.02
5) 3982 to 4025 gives -0.15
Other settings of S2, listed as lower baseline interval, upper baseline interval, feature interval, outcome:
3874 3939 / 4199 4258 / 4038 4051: -0.19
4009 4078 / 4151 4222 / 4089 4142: 0.07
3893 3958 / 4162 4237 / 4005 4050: -0.18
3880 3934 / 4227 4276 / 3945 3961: -0.13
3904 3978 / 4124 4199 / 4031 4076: -0.15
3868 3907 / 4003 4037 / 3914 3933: 0.07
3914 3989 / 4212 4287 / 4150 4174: -0.06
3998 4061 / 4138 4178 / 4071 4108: 0.12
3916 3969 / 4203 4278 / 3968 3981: 0.19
